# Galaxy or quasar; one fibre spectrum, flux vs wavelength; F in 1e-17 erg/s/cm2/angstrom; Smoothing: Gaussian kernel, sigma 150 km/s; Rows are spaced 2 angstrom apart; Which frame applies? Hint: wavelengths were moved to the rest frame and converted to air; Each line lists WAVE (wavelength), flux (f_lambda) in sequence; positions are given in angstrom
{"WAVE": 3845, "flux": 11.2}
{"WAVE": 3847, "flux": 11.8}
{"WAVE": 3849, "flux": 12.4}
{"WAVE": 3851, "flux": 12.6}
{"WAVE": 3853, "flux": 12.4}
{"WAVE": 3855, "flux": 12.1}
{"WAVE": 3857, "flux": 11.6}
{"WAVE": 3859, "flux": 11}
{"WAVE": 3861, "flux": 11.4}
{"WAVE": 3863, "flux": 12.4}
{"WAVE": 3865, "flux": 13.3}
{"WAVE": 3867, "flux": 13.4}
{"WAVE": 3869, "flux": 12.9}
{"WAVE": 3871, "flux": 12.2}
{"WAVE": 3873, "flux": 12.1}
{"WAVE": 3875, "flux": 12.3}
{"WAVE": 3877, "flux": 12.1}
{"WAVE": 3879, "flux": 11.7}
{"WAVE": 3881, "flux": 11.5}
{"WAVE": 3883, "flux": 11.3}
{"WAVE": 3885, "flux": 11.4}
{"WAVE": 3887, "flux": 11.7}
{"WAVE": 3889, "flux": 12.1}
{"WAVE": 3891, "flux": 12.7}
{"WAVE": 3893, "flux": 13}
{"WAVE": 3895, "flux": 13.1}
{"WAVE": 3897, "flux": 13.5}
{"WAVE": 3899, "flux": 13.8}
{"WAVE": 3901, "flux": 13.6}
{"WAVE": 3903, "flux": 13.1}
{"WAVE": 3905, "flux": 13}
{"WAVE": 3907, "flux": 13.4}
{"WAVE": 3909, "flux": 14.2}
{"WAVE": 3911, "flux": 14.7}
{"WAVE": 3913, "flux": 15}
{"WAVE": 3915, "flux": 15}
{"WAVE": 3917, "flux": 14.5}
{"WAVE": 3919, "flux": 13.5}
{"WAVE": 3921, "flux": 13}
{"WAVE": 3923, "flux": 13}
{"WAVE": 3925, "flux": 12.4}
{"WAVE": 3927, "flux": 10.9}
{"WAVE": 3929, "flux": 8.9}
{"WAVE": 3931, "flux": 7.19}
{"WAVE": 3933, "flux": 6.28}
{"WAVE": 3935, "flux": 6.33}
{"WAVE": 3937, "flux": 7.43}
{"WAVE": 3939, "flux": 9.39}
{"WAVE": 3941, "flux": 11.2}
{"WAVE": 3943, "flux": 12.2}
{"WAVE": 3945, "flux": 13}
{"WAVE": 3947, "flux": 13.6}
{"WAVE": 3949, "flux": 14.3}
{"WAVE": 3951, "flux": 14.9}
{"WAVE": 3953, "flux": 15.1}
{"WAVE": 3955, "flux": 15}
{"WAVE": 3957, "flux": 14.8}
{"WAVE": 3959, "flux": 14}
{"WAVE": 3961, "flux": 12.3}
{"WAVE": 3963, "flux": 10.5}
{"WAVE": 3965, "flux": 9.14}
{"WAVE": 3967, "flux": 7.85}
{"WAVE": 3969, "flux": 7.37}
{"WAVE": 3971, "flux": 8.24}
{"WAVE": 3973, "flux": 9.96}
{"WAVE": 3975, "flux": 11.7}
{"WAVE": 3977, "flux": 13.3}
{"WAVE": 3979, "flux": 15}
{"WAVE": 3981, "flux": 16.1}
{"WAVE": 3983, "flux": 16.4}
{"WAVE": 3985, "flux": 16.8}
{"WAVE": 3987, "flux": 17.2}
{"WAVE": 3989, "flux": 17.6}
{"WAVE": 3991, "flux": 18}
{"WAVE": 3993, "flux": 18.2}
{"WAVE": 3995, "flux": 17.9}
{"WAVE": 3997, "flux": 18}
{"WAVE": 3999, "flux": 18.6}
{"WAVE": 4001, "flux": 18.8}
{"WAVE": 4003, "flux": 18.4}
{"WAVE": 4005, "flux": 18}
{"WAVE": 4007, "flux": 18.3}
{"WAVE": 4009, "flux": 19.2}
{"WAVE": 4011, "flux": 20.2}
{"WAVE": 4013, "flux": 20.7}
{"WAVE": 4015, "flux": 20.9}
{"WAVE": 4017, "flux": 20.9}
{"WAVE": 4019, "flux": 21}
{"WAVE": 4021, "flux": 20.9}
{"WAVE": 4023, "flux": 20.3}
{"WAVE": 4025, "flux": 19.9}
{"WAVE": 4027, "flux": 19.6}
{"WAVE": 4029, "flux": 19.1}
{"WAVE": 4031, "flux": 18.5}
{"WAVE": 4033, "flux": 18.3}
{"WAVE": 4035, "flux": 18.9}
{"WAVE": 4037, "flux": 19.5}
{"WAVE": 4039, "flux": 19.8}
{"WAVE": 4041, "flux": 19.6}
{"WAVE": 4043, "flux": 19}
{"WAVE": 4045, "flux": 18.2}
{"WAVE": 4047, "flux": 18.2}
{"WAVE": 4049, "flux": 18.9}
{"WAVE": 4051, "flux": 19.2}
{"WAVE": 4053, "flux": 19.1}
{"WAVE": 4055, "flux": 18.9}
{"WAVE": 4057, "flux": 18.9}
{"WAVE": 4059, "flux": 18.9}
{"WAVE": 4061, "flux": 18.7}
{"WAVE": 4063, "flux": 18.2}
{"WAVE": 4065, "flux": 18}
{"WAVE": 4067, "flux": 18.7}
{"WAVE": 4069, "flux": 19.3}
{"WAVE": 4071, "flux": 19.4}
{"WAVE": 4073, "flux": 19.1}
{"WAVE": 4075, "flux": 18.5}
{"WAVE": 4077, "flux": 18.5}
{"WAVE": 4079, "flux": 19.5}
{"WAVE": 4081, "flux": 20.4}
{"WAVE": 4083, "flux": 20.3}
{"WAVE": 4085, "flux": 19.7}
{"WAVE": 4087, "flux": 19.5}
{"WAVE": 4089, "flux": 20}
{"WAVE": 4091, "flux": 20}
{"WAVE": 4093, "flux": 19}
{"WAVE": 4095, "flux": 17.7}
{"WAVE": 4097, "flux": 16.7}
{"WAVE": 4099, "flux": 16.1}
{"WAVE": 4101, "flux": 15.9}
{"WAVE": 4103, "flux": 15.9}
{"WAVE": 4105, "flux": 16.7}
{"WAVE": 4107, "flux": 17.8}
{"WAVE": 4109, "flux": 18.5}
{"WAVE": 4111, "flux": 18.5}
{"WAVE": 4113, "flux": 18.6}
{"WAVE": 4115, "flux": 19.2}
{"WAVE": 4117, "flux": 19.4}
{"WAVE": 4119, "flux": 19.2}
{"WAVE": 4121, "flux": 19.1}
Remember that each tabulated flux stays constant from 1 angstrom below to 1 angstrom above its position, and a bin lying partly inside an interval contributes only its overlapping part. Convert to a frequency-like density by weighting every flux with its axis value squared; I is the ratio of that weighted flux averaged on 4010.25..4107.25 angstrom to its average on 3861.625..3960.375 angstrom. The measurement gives 1.65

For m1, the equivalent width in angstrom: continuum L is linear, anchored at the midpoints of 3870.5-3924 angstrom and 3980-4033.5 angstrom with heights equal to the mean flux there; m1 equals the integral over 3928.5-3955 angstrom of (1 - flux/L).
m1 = 7.7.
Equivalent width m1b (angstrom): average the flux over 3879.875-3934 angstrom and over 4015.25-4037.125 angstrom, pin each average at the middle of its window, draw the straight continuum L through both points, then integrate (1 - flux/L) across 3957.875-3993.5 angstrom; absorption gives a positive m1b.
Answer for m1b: 7.5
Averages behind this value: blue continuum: 12.4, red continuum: 19.8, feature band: 13.3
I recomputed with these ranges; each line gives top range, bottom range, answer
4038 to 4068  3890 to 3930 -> 1.53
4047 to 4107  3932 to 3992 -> 1.57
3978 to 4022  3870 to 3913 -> 1.53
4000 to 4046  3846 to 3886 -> 1.74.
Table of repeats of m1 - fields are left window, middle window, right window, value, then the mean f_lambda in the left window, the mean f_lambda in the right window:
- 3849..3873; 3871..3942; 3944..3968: 3.4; 12.3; 12.9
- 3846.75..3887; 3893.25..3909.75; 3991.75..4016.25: 0.5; 12.1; 18.9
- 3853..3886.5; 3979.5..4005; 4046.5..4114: -2.9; 12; 18.6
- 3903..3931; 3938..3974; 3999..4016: 8.7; 13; 19.3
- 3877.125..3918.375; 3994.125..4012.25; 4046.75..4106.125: -2.5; 13.1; 18.6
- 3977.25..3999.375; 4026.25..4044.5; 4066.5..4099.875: -1.1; 17.1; 19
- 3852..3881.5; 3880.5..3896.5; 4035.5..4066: 1.0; 12.2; 18.9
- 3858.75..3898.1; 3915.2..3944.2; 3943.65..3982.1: 4.2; 12.3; 12.4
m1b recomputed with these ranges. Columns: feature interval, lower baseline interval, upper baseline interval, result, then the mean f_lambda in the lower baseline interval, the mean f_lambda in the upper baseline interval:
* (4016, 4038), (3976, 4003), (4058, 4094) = -2.1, 17.1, 19.2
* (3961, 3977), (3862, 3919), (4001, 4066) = 6.6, 13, 19.2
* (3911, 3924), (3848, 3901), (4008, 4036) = 0.4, 12.3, 19.9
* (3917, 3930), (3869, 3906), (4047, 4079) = 1.5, 12.5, 18.8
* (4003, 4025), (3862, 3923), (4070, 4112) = -4.9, 13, 18.5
